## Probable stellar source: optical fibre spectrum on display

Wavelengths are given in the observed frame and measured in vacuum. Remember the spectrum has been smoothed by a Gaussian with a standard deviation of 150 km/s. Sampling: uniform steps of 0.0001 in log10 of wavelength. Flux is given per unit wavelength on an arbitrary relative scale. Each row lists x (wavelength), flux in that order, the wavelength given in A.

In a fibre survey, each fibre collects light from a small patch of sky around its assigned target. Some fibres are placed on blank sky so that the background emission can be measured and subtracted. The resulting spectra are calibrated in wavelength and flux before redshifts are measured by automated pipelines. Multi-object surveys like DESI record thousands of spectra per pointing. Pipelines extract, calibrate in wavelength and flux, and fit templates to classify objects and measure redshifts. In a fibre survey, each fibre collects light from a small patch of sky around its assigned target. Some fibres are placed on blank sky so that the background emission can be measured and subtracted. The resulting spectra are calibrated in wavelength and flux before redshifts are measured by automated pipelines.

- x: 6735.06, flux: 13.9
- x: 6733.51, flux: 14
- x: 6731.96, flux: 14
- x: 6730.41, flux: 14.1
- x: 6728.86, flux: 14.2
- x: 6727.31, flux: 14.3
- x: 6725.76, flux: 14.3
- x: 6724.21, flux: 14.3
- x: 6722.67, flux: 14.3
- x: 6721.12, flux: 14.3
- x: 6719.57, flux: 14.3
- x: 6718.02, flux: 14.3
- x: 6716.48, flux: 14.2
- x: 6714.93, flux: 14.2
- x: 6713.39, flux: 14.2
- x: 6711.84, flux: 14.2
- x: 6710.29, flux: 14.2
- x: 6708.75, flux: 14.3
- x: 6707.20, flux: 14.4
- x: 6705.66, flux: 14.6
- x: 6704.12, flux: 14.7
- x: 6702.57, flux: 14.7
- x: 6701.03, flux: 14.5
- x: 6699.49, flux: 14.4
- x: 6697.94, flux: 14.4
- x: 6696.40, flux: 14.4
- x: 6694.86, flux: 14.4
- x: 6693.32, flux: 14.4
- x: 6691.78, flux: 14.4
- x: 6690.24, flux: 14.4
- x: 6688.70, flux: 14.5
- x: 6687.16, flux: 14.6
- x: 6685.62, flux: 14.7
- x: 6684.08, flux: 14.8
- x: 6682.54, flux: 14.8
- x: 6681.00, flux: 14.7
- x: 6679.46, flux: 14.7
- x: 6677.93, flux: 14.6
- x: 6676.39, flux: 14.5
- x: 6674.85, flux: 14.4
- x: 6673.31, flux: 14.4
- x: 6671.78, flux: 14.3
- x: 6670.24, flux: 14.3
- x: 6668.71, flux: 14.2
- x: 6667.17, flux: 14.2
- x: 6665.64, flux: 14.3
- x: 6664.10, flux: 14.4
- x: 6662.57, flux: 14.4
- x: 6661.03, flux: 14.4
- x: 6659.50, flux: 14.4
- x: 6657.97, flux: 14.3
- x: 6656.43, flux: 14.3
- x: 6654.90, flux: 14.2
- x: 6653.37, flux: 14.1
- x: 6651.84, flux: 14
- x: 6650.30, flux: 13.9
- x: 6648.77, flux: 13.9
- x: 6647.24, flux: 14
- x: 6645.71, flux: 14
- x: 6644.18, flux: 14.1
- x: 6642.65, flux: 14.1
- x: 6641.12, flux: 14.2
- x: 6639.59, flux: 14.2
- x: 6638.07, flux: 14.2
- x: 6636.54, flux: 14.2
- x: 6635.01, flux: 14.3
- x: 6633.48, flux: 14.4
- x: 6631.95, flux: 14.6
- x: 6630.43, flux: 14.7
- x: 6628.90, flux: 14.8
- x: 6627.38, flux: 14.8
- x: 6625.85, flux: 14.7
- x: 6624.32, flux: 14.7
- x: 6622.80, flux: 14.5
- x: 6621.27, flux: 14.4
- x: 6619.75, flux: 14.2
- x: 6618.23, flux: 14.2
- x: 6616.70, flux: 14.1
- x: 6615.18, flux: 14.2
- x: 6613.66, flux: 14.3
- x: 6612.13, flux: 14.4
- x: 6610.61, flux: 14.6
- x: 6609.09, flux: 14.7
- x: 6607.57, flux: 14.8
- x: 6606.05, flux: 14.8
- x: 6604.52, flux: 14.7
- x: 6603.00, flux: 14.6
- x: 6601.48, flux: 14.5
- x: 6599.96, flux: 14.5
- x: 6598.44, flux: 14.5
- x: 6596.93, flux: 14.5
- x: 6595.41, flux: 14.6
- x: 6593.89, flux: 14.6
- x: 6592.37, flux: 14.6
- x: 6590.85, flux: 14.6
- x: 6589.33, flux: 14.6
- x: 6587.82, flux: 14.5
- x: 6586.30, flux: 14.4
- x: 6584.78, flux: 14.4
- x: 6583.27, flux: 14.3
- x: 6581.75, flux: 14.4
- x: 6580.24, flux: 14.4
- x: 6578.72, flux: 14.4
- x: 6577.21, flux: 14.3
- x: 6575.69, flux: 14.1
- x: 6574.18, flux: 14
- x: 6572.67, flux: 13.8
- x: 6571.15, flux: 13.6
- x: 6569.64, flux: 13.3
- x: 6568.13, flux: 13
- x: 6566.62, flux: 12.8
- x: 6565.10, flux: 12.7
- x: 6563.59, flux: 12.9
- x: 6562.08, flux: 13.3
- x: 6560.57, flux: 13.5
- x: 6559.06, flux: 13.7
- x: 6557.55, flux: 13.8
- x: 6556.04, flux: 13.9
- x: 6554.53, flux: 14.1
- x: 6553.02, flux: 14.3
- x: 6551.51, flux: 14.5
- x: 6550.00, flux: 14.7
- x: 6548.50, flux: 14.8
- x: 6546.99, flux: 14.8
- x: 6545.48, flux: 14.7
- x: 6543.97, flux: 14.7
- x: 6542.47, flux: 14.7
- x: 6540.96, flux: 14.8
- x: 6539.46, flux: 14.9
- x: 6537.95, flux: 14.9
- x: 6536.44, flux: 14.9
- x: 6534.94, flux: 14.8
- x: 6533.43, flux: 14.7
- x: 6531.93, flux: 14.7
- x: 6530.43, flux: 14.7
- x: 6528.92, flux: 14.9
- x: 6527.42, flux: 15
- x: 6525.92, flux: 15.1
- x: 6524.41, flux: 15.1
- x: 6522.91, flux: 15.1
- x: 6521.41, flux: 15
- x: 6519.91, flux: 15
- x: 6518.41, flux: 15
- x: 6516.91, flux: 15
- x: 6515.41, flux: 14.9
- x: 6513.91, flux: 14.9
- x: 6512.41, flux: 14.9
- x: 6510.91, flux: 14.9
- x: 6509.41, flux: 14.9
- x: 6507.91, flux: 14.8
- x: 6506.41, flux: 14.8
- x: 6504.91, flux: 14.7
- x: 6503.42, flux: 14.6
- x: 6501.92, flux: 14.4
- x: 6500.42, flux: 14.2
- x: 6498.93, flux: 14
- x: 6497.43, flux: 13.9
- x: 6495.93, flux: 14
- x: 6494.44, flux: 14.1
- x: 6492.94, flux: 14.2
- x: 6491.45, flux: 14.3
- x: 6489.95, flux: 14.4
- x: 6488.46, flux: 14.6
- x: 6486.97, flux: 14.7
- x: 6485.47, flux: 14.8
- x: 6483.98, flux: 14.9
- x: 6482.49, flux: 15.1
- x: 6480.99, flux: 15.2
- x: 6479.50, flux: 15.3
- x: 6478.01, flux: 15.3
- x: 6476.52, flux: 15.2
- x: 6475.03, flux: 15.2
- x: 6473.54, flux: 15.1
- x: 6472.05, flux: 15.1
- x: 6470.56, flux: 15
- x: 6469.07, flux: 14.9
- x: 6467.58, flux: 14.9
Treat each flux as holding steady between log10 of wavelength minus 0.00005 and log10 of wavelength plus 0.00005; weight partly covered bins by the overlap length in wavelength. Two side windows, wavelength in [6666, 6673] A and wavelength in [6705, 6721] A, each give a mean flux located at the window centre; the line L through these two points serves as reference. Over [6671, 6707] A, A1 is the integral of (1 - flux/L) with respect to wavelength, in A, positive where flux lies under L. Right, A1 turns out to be -0.6 A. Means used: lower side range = 14.3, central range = 14.5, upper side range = 14.3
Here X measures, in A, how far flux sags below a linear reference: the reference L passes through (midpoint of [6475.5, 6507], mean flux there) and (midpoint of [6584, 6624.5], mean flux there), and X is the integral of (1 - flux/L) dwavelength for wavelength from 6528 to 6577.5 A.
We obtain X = 1.3 A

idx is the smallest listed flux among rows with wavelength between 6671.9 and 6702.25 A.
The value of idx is 14.4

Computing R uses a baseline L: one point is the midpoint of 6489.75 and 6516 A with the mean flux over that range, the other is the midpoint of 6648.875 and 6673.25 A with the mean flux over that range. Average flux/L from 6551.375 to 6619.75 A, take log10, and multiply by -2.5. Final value 0.02 mag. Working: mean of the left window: 14.5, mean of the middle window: 14.1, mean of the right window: 14.2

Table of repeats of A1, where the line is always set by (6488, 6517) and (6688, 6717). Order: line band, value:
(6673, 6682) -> -0.10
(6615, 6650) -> 0.28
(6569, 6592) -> 0.40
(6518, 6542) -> -0.68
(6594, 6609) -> -0.17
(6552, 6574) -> 1.48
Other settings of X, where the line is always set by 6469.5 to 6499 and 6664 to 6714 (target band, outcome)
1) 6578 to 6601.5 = 0.2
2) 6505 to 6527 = -0.4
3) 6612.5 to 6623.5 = 0.2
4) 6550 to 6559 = 0.3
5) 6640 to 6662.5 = 0.6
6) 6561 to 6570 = 1.0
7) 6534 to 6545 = -0.1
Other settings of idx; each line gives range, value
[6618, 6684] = 13.9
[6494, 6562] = 13.5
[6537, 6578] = 12.7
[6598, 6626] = 14.1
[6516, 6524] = 15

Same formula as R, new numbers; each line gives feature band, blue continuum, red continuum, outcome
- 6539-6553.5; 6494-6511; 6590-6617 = -0.016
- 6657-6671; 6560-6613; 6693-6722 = -0.002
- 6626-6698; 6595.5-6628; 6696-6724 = 0.005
